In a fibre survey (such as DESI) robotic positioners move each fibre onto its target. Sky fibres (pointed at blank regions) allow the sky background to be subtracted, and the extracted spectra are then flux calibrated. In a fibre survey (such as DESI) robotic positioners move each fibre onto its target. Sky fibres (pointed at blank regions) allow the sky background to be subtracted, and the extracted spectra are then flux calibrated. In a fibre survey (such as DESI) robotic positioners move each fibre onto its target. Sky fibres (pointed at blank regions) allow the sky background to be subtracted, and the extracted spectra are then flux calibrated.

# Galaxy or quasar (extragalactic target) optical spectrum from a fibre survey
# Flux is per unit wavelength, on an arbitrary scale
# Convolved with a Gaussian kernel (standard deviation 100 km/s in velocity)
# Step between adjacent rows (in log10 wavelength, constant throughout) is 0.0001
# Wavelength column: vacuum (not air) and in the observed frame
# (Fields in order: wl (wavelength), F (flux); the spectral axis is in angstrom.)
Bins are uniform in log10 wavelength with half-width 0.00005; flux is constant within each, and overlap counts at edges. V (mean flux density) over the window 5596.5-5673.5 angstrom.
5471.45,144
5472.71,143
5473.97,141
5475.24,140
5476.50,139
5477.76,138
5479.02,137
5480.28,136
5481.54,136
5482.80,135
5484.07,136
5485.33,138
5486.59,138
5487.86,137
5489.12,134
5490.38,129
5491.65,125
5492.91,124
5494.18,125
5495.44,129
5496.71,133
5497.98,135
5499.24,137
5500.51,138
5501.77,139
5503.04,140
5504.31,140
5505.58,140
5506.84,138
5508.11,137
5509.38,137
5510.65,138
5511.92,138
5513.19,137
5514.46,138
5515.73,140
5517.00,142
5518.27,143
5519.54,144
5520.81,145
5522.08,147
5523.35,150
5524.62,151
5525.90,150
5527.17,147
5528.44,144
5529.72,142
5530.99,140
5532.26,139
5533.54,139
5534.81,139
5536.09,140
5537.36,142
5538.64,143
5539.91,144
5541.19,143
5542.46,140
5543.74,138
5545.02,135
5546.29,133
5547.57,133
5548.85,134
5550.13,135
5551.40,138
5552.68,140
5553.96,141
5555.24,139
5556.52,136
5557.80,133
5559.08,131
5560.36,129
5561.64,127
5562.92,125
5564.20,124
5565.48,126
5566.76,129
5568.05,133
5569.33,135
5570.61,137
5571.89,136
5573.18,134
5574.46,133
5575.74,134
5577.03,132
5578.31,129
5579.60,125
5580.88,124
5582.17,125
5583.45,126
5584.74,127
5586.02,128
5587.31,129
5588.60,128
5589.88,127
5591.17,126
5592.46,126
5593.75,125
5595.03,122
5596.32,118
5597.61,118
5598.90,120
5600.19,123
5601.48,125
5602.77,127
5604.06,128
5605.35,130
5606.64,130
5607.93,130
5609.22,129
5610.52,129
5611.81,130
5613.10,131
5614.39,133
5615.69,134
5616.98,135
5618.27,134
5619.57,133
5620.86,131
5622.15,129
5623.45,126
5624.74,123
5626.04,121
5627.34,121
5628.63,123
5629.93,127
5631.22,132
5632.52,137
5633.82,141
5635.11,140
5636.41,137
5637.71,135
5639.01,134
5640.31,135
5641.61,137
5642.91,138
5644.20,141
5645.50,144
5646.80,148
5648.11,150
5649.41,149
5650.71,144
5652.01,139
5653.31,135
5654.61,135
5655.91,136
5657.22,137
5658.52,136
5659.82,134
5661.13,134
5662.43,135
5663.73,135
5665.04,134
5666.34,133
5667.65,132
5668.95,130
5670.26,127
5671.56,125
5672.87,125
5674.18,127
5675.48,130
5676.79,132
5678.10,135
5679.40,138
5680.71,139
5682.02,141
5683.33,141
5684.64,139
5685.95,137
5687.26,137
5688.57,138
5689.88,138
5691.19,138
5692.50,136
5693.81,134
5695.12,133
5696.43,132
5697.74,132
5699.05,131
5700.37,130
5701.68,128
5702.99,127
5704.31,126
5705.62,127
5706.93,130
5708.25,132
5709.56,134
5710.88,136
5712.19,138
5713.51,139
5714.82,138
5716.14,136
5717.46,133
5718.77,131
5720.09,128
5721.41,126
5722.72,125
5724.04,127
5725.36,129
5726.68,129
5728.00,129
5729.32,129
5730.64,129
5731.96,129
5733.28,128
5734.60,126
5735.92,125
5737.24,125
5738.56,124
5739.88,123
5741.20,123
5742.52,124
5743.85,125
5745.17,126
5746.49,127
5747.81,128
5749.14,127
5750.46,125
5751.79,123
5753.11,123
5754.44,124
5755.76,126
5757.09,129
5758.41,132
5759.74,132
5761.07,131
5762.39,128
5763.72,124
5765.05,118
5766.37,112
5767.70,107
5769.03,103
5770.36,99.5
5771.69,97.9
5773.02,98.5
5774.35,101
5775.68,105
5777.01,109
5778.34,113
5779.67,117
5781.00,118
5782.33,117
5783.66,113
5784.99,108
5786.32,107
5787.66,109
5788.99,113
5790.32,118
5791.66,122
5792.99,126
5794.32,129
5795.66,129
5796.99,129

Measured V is 133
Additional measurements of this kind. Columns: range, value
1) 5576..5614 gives 127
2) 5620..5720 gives 134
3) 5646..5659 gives 141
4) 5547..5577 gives 133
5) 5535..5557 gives 138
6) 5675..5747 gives 131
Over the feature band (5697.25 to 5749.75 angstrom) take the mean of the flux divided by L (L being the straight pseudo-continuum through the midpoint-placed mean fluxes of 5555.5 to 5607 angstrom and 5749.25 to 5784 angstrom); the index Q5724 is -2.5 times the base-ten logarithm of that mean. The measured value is -0.085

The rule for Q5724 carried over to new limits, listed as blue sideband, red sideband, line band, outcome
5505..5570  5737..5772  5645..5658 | -0.10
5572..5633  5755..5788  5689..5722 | -0.11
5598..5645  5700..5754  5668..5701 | -0.04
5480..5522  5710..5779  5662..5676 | -0.02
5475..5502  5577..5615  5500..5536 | -0.07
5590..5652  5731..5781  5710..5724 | -0.08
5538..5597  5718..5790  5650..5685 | -0.07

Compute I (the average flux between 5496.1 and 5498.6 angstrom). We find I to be 134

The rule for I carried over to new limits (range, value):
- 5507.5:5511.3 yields 137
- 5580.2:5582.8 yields 125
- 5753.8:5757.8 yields 127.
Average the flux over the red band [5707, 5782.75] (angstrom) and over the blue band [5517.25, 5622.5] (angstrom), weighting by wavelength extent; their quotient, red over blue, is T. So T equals 0.93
